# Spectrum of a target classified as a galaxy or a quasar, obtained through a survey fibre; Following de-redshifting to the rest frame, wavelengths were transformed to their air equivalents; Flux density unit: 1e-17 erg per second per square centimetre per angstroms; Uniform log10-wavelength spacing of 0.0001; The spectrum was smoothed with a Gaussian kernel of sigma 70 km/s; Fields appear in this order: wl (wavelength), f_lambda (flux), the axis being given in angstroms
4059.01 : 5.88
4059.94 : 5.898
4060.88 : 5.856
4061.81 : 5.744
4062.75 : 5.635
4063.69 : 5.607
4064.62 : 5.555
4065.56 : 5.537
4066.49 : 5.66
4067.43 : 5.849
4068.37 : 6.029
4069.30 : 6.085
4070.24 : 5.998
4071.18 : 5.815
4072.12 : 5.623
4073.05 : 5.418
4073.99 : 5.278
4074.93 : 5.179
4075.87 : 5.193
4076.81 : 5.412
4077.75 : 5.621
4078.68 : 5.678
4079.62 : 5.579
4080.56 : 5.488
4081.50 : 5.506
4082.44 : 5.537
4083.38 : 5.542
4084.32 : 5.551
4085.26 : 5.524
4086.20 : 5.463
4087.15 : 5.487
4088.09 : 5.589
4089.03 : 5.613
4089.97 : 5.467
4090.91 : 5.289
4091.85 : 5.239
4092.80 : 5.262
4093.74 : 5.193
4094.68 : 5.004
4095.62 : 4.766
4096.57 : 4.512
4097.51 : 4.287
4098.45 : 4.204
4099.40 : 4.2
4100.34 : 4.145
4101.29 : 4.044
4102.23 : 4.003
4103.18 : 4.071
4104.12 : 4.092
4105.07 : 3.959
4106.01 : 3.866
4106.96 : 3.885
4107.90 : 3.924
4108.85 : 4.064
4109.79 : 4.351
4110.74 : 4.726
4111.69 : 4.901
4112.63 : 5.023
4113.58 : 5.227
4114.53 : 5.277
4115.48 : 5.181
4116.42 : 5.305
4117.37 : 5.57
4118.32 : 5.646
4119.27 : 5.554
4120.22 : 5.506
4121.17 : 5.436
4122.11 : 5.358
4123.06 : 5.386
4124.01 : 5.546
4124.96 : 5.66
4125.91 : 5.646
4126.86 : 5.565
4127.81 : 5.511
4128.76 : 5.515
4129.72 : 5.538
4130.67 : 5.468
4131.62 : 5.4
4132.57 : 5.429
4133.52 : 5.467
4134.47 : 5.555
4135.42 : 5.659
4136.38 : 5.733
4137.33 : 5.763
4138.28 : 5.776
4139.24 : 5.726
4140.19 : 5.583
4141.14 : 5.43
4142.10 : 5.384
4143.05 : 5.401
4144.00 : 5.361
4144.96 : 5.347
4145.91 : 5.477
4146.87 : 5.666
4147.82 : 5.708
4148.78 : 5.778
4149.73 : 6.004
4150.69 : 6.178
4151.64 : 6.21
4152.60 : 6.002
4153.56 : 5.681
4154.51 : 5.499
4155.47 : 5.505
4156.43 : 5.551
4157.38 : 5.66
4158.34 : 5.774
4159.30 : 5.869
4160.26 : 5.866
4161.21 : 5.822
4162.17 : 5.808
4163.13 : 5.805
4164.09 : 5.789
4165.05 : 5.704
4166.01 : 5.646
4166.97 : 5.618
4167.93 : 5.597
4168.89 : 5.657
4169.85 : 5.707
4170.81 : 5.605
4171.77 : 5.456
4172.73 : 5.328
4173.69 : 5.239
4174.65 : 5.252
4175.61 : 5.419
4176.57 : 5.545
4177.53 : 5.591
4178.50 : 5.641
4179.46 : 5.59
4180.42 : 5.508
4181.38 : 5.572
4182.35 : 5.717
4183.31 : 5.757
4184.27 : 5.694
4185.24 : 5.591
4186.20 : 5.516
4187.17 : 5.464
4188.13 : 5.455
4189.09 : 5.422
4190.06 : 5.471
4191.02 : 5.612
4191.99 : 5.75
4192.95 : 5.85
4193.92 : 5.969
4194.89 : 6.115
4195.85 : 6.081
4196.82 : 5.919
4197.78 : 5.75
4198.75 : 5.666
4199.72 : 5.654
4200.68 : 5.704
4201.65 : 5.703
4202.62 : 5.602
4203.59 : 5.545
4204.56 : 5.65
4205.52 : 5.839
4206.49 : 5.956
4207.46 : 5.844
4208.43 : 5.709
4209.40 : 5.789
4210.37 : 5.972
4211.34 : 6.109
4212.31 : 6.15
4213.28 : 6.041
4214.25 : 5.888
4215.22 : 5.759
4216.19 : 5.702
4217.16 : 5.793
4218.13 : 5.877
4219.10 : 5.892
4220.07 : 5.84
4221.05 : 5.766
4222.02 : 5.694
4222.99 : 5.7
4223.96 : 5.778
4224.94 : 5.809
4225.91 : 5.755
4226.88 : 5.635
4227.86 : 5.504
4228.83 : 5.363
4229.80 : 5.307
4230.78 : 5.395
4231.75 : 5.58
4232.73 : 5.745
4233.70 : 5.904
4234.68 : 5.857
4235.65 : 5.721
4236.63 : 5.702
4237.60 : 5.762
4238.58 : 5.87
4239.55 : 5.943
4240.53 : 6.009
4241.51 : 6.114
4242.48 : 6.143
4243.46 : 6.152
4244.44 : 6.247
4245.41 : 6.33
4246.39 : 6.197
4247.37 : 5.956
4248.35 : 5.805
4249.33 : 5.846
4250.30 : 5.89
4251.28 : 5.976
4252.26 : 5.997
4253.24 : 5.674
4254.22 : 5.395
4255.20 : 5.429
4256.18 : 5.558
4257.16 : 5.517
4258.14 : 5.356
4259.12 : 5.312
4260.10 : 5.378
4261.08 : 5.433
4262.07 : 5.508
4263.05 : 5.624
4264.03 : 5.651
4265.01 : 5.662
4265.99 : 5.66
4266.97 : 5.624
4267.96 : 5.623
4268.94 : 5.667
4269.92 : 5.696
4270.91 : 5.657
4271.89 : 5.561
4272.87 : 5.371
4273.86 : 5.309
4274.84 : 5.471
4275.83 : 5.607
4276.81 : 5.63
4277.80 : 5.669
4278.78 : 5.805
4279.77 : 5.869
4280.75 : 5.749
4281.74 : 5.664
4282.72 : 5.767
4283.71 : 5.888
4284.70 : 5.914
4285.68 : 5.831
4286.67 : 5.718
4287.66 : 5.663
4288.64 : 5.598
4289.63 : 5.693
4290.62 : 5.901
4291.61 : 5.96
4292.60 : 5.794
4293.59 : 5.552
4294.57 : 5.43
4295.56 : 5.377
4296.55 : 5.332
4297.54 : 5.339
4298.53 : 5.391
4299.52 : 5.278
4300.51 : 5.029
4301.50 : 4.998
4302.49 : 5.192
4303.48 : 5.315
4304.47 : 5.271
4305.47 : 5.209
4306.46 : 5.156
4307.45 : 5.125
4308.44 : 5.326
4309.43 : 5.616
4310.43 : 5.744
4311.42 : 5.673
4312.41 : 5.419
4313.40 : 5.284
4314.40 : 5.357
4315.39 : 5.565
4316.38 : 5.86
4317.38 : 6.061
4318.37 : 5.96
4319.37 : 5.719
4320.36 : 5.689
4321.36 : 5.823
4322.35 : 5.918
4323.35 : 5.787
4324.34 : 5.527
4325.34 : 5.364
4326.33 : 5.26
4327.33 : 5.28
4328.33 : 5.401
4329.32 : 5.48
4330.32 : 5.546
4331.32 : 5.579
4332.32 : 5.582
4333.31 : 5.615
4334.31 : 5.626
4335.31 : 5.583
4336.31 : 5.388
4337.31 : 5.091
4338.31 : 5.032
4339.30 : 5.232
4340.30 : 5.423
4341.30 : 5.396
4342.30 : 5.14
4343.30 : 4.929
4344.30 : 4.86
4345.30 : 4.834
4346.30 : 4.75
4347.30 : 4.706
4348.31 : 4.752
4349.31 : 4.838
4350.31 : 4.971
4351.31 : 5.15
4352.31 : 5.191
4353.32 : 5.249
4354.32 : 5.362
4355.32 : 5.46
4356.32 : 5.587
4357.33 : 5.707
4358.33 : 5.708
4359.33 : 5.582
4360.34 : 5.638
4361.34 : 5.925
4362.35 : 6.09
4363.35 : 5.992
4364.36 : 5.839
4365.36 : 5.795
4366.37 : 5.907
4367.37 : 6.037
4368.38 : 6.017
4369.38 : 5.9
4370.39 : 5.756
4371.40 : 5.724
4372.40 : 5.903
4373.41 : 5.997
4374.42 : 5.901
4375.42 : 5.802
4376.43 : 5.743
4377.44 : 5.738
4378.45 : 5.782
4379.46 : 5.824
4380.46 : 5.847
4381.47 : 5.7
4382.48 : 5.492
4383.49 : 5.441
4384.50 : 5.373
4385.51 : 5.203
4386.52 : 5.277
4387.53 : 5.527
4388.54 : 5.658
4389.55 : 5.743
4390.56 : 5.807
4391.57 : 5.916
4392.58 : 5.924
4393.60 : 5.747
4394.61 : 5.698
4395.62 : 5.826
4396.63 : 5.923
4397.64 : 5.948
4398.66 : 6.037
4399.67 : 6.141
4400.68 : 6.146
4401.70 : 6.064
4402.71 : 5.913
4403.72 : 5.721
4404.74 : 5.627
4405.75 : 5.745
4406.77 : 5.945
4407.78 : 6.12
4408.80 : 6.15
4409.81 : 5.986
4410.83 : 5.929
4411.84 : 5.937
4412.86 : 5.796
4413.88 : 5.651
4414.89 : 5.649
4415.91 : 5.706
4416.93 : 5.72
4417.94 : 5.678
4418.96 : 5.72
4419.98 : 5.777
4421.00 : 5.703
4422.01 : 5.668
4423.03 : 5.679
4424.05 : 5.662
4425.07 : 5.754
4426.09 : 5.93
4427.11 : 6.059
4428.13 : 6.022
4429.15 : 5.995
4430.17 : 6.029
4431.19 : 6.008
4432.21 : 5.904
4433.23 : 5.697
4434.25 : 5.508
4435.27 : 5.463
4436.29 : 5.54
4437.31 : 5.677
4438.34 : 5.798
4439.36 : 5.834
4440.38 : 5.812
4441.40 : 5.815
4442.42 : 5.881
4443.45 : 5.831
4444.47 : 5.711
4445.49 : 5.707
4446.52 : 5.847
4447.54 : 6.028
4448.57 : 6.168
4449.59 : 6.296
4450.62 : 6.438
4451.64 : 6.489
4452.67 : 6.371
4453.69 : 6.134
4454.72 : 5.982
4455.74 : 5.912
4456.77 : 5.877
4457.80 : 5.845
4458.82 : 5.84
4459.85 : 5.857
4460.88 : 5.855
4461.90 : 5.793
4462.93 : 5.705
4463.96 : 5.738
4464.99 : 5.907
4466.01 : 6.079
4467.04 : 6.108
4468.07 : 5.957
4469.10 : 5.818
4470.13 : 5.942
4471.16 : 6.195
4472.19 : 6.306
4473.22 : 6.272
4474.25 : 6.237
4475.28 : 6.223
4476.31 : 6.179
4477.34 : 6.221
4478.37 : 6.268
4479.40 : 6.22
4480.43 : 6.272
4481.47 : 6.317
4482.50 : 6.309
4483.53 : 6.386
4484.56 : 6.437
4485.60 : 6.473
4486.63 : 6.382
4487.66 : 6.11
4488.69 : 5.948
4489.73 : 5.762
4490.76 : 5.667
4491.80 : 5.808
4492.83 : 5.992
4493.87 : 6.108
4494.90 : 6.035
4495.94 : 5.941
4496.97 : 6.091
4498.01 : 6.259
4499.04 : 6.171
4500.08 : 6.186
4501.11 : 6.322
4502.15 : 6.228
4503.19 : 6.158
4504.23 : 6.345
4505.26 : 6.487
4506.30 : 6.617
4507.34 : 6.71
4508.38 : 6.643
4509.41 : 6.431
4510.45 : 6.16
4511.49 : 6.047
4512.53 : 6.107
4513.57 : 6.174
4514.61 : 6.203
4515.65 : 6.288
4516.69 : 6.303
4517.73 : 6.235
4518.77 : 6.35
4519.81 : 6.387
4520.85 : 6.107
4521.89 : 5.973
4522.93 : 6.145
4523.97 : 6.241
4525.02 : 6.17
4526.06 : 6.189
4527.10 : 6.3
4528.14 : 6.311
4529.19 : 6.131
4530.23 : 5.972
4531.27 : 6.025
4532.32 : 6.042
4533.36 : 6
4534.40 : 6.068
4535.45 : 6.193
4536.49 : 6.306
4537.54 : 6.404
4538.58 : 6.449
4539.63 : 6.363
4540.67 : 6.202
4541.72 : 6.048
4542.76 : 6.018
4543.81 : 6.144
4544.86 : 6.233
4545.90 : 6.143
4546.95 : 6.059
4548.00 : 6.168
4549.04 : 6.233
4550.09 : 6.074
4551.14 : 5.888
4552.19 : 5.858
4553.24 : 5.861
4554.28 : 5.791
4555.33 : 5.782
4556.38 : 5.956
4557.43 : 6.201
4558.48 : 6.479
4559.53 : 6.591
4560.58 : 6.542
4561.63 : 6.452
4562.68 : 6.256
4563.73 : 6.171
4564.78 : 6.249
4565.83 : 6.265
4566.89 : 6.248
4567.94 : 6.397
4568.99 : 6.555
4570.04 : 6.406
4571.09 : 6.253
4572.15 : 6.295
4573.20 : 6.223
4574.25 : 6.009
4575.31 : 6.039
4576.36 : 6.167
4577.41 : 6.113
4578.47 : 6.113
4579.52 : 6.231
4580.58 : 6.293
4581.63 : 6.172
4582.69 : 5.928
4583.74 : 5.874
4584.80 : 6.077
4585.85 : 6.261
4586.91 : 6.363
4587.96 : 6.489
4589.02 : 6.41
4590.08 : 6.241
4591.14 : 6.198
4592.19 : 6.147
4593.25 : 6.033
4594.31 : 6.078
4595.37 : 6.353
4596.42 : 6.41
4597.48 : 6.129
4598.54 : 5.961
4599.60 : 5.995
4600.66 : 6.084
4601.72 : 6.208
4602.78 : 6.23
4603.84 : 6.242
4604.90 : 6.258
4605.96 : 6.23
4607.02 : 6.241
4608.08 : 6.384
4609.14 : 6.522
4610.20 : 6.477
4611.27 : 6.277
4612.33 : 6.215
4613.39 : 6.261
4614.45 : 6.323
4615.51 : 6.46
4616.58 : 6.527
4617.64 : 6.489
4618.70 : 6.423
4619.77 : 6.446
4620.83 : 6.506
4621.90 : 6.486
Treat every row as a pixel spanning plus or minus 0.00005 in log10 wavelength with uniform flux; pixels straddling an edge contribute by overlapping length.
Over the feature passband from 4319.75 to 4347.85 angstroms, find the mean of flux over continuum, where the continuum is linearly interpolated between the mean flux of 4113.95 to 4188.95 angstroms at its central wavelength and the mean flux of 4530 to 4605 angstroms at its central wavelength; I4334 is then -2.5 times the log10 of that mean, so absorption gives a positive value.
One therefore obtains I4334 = 0.10 mag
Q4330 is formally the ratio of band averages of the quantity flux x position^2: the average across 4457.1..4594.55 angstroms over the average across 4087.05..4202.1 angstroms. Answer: 1.36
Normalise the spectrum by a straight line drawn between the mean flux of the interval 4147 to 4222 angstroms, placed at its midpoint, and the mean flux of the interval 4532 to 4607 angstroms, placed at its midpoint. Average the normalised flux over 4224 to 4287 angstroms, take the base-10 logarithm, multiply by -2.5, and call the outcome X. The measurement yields 0.02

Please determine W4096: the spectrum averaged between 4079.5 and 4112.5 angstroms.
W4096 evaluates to 4.8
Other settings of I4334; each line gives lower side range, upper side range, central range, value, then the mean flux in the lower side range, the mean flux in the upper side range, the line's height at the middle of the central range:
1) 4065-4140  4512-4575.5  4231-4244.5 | -0.07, 5.22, 6.19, 5.52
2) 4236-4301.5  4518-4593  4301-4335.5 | 0.05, 5.68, 6.19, 5.77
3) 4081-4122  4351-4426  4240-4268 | -0.08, 4.91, 5.76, 5.36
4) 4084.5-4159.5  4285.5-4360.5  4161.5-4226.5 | -0.08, 5.24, 5.41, 5.3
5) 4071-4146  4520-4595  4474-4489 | -0.05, 5.18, 6.18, 6.01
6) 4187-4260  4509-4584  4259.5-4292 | 0.03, 5.78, 6.18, 5.84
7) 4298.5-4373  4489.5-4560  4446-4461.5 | -0.03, 5.46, 6.17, 5.9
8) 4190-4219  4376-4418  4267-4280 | 0.04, 5.82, 5.78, 5.81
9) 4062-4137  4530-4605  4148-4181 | -0.06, 5.21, 6.18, 5.35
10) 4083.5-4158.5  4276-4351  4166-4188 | -0.05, 5.23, 5.45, 5.3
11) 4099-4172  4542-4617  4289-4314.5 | 0.05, 5.34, 6.21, 5.66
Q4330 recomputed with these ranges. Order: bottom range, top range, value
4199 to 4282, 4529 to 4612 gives 1.25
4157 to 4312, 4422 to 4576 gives 1.22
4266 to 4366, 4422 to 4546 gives 1.20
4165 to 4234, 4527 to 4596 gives 1.28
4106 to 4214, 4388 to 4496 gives 1.22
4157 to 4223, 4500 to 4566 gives 1.27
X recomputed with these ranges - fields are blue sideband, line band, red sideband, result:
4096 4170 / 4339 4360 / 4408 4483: 0.111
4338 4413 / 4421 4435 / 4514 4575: -0.004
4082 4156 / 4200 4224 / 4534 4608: -0.075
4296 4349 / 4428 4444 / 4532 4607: -0.010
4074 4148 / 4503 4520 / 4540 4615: -0.049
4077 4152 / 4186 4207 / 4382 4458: -0.064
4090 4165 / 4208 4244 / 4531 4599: -0.065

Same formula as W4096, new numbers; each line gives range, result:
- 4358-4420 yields 5.8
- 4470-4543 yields 6.21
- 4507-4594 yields 6.2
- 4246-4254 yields 5.9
